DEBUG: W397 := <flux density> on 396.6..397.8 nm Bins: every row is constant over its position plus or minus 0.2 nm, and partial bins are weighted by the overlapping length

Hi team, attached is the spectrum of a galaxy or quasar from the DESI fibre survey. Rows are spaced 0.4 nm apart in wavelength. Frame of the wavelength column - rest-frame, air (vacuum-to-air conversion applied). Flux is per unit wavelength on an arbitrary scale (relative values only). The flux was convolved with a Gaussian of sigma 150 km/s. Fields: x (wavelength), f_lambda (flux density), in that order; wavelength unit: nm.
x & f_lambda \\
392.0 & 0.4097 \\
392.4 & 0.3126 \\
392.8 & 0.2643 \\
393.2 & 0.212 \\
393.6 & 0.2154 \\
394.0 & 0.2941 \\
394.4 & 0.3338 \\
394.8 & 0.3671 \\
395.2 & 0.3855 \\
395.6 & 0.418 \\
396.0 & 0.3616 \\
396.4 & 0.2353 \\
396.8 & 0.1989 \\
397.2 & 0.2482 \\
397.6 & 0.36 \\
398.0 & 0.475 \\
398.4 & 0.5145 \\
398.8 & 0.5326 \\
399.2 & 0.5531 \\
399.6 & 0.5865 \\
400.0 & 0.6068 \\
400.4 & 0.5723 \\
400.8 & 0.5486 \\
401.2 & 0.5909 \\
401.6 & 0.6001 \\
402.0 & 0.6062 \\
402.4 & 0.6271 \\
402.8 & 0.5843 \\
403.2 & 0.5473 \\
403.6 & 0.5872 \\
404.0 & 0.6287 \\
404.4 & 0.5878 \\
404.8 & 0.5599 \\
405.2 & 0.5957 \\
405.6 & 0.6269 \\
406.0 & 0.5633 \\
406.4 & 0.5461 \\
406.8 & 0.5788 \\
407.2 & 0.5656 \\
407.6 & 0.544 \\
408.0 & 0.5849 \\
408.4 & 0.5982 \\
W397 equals 0.269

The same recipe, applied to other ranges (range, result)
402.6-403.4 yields 0.566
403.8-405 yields 0.592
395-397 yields 0.32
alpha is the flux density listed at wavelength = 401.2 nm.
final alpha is 0.5909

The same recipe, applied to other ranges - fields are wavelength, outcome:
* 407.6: 0.544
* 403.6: 0.5872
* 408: 0.5849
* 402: 0.6062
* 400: 0.6068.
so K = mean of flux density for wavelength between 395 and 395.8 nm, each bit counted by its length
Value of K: 0.402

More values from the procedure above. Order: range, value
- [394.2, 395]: 0.35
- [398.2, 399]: 0.524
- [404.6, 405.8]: 0.594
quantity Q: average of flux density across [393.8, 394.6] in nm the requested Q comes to 0.314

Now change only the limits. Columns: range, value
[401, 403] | 0.602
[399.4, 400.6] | 0.589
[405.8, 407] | 0.563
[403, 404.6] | 0.588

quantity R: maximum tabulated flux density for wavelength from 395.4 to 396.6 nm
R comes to 0.418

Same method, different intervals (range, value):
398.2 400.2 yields 0.6068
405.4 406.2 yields 0.6269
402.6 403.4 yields 0.5843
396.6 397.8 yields 0.36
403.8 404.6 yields 0.6287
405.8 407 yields 0.5788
